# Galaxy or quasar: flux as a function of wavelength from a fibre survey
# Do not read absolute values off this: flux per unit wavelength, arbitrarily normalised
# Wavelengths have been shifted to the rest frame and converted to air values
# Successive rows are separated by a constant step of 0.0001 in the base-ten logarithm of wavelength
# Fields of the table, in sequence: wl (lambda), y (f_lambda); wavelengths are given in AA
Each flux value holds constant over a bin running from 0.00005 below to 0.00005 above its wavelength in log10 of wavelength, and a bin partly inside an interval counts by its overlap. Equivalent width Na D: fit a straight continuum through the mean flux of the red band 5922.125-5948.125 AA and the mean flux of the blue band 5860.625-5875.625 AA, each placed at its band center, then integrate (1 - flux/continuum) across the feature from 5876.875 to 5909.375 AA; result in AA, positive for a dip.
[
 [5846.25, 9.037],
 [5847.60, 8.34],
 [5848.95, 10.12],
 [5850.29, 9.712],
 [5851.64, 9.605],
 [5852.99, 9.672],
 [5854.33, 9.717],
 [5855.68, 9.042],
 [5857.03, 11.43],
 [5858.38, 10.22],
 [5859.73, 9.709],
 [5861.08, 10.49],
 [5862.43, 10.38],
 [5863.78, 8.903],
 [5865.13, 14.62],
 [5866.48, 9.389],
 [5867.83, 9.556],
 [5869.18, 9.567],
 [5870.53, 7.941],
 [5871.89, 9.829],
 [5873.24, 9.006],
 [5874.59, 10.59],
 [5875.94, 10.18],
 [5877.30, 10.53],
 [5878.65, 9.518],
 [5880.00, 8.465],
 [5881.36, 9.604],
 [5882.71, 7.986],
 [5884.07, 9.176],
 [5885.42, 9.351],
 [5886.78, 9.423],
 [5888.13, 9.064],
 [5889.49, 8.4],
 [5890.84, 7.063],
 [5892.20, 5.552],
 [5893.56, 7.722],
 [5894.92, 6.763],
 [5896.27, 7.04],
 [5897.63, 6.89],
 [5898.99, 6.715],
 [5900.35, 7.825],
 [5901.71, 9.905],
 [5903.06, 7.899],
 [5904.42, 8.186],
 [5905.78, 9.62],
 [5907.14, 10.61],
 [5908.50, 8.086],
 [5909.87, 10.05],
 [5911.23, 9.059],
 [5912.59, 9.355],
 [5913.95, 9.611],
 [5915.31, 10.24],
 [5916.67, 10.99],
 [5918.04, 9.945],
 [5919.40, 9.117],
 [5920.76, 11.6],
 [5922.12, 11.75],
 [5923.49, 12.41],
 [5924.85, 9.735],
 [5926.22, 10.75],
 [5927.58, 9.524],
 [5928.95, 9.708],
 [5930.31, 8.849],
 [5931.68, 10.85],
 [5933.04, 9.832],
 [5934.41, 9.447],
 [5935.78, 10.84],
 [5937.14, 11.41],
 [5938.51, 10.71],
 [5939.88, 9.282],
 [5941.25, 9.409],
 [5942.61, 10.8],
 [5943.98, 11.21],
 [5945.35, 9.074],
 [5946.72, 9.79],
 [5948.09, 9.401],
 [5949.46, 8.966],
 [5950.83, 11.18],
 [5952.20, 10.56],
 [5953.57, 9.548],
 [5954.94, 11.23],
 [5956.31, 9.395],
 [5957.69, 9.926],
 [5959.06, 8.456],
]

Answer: 5.5 AA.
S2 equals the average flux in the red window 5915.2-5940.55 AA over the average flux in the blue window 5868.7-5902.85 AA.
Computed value 1.21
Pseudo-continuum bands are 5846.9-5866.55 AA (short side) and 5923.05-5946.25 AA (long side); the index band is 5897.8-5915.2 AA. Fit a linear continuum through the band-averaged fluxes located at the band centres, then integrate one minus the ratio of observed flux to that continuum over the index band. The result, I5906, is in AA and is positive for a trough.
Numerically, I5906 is 2.2 AA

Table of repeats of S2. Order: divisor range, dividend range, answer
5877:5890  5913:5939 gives 1.14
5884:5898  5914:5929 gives 1.34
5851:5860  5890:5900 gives 0.69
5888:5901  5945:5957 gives 1.37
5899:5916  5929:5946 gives 1.11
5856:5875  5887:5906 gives 0.77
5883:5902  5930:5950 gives 1.27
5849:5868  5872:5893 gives 0.88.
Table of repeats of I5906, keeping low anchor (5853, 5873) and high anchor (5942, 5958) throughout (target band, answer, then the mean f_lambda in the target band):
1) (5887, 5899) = 3.2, 7.36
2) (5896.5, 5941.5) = 1.7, 9.68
